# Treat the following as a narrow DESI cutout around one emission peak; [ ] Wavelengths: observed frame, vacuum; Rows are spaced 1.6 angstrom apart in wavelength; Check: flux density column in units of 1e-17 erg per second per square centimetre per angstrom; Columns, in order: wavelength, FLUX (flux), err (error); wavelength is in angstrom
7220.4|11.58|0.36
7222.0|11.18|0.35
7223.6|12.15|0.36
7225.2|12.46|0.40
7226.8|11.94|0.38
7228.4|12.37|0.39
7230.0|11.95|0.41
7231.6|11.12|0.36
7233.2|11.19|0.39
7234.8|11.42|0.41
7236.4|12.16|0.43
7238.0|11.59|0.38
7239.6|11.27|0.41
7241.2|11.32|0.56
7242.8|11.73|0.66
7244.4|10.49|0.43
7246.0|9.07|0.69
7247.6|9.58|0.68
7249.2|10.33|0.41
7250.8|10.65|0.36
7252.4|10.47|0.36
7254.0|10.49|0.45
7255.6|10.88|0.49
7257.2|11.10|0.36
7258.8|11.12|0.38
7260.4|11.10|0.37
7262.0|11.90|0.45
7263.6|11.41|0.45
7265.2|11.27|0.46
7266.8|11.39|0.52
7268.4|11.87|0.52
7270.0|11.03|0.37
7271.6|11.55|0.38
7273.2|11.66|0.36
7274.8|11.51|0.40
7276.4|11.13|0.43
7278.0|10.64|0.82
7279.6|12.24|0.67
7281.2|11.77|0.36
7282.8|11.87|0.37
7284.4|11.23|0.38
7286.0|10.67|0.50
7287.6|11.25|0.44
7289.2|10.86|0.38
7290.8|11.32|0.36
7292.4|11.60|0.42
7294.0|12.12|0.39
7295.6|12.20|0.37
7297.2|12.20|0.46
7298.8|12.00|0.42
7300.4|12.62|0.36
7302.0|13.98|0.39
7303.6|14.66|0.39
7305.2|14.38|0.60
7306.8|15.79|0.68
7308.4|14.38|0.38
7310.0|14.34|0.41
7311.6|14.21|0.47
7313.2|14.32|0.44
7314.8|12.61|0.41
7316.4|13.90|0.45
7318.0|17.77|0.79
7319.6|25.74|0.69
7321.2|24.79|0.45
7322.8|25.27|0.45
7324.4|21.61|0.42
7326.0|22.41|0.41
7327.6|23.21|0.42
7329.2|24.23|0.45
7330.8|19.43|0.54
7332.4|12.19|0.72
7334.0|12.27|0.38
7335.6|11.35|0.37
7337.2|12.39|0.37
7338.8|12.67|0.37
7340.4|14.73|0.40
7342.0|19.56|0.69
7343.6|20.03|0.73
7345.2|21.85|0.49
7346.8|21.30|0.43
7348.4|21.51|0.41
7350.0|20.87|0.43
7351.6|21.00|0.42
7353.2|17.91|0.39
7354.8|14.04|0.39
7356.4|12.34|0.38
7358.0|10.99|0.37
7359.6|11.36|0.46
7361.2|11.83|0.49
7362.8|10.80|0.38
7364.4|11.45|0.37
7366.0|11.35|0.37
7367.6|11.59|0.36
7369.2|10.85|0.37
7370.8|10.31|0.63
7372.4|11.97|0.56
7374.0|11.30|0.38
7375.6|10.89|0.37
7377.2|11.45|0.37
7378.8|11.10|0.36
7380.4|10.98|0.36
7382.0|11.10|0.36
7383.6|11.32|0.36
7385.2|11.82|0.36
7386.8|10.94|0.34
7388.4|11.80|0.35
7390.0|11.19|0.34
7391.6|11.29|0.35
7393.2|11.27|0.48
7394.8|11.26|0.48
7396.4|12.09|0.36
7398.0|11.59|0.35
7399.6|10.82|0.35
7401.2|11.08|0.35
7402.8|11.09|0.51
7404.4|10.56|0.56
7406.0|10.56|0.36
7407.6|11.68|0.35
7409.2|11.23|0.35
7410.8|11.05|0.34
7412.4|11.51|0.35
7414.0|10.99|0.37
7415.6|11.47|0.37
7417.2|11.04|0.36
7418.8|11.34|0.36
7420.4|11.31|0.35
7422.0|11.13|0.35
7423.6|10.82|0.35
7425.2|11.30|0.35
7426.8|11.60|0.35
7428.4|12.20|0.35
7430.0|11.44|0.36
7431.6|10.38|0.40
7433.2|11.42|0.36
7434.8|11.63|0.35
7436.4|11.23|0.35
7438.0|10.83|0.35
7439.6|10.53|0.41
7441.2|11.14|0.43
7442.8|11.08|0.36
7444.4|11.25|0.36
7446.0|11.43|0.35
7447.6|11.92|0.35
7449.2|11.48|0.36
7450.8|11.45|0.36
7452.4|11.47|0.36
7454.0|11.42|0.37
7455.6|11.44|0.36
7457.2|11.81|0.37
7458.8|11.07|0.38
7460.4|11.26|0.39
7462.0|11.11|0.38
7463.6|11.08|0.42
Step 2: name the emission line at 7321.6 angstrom H-alpha 6563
